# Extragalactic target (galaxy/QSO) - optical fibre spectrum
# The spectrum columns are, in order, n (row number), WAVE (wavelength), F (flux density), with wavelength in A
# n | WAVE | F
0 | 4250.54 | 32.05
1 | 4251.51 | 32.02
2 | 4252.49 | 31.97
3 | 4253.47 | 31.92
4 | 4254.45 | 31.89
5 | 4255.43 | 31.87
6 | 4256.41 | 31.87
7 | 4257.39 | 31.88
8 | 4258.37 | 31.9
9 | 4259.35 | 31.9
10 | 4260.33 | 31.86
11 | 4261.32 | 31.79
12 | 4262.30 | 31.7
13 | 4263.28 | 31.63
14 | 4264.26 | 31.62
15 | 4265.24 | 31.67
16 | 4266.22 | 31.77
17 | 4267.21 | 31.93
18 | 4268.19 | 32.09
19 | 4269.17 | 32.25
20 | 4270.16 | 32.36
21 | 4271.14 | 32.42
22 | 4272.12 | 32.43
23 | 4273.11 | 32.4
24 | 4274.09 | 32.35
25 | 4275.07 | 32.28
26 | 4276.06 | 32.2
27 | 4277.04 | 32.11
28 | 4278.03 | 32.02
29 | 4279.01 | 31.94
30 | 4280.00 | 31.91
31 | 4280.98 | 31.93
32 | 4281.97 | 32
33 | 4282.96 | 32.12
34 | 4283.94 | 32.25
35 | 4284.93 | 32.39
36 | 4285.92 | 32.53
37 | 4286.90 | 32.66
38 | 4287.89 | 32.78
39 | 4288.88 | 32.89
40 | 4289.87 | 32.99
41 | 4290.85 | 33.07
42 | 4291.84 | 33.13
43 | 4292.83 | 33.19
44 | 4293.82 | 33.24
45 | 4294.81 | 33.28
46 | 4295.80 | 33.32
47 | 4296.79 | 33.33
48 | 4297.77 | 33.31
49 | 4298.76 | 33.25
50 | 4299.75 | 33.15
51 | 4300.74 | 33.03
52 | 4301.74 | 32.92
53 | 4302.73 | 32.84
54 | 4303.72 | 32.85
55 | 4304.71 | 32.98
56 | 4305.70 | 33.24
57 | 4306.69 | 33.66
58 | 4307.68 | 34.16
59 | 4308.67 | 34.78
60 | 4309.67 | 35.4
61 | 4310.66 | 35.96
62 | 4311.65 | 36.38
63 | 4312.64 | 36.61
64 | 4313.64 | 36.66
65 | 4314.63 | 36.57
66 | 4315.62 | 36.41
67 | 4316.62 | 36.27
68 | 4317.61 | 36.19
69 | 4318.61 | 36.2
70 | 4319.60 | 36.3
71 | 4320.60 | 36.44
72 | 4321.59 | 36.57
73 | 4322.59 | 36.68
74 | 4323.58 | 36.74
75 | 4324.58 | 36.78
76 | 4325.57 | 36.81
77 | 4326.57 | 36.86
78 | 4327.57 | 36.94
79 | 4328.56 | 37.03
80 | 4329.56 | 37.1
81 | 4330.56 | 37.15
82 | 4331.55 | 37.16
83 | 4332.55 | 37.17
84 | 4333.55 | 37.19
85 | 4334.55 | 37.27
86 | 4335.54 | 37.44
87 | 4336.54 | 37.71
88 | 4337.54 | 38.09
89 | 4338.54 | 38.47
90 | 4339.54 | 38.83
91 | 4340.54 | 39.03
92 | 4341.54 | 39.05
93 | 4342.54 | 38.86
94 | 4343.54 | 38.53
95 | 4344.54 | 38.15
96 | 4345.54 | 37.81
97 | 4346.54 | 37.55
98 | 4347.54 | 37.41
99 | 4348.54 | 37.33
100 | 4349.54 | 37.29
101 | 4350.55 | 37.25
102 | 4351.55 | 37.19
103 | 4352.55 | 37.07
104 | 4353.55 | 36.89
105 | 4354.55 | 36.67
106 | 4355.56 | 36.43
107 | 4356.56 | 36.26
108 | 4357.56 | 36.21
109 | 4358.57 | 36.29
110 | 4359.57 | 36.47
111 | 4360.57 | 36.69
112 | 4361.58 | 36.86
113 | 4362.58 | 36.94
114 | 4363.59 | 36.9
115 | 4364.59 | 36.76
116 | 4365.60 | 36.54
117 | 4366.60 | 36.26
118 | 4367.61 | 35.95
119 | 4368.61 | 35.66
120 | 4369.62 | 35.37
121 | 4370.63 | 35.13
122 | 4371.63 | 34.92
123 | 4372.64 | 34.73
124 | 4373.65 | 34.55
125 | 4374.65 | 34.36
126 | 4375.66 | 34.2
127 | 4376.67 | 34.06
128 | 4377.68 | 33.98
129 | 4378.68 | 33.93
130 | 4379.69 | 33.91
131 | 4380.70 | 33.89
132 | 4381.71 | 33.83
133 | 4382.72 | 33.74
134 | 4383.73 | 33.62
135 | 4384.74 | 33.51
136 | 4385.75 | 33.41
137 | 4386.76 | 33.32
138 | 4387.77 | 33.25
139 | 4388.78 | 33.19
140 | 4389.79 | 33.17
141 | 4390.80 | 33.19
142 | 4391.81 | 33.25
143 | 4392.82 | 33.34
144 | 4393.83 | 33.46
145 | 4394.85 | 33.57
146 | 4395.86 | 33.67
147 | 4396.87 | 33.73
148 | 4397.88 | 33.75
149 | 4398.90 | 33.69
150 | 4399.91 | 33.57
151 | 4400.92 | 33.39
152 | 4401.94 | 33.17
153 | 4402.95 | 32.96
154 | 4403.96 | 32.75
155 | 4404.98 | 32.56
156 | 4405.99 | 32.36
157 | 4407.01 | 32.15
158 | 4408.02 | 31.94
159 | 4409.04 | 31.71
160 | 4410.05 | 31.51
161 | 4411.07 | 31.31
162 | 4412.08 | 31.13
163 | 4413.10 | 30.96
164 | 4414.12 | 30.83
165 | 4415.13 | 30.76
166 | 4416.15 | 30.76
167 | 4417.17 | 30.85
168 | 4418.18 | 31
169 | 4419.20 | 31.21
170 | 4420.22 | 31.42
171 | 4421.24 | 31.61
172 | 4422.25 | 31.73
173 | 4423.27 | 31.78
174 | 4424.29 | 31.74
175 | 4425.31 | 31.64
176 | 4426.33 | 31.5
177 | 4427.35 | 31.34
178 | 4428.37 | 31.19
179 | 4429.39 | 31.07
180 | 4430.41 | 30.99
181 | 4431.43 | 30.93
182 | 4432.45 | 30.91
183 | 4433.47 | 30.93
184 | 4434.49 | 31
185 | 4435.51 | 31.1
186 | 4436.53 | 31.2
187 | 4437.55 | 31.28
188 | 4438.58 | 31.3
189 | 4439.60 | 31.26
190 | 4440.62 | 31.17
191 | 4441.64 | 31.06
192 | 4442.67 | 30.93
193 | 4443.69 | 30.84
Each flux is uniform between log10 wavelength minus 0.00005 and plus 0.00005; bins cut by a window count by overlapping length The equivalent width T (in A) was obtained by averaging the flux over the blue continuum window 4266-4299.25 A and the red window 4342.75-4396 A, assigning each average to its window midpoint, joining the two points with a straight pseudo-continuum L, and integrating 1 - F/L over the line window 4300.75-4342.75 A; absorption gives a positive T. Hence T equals -3.1 A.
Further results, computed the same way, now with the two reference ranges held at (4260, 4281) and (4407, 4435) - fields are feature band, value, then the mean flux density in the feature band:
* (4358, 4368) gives -1.6 A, 36.6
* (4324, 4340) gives -2.8 A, 37.4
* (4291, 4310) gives -0.9 A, 33.4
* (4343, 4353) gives -1.9 A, 37.6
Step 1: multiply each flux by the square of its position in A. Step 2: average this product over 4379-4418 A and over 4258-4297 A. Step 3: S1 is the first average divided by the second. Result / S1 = 1.07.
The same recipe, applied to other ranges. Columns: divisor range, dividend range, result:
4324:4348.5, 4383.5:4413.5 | 0.90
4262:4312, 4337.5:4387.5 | 1.14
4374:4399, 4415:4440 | 0.95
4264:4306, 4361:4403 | 1.10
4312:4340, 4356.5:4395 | 0.96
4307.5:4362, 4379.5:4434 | 0.90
